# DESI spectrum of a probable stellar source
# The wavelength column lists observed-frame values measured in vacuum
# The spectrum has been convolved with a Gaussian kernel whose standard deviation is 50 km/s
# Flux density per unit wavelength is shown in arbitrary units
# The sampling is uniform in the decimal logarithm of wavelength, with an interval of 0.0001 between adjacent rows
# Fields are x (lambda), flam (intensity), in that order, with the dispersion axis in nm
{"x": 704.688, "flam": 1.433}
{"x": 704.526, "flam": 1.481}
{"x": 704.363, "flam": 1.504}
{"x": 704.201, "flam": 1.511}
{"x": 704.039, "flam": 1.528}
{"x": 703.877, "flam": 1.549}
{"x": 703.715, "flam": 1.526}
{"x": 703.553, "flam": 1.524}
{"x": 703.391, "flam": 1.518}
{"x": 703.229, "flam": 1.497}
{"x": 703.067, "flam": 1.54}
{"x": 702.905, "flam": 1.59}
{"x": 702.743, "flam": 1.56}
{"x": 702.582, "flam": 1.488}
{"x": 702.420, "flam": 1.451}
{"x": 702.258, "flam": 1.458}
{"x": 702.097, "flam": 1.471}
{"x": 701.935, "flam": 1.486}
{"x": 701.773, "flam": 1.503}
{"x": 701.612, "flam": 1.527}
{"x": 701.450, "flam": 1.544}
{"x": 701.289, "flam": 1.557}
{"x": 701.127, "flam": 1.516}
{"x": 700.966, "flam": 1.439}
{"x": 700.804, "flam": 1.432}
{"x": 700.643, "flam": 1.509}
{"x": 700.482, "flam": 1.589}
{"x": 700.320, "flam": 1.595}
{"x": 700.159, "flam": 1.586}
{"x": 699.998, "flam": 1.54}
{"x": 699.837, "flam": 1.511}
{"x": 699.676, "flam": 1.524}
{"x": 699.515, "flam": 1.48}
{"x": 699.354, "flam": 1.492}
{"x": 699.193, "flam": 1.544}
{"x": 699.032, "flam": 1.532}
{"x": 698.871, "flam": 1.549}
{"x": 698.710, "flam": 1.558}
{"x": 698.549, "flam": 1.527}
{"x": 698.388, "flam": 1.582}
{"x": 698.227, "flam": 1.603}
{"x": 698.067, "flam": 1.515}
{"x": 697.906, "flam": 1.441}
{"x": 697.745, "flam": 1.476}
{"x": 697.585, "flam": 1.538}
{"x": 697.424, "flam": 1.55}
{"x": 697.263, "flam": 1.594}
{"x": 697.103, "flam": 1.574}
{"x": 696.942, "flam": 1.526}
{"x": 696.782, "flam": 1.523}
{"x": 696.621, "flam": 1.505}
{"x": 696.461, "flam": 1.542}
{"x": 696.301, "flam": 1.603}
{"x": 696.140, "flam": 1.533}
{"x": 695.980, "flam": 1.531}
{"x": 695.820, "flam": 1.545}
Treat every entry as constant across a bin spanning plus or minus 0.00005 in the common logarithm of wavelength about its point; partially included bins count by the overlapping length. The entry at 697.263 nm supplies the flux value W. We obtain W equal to 1.594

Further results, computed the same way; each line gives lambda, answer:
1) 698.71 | 1.558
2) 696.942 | 1.526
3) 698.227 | 1.603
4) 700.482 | 1.589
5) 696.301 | 1.603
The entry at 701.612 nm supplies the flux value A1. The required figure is 1.527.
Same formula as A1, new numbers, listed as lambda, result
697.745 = 1.476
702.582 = 1.488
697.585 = 1.538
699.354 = 1.492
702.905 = 1.59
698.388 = 1.582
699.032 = 1.532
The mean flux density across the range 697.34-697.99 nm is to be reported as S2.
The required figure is 1.5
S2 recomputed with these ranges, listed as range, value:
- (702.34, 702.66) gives 1.47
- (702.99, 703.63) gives 1.52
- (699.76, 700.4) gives 1.56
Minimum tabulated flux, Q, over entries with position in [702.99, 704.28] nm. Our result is 1.497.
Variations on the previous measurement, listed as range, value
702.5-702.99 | 1.488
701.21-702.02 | 1.486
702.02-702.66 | 1.451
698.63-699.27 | 1.532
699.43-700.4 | 1.48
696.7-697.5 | 1.523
